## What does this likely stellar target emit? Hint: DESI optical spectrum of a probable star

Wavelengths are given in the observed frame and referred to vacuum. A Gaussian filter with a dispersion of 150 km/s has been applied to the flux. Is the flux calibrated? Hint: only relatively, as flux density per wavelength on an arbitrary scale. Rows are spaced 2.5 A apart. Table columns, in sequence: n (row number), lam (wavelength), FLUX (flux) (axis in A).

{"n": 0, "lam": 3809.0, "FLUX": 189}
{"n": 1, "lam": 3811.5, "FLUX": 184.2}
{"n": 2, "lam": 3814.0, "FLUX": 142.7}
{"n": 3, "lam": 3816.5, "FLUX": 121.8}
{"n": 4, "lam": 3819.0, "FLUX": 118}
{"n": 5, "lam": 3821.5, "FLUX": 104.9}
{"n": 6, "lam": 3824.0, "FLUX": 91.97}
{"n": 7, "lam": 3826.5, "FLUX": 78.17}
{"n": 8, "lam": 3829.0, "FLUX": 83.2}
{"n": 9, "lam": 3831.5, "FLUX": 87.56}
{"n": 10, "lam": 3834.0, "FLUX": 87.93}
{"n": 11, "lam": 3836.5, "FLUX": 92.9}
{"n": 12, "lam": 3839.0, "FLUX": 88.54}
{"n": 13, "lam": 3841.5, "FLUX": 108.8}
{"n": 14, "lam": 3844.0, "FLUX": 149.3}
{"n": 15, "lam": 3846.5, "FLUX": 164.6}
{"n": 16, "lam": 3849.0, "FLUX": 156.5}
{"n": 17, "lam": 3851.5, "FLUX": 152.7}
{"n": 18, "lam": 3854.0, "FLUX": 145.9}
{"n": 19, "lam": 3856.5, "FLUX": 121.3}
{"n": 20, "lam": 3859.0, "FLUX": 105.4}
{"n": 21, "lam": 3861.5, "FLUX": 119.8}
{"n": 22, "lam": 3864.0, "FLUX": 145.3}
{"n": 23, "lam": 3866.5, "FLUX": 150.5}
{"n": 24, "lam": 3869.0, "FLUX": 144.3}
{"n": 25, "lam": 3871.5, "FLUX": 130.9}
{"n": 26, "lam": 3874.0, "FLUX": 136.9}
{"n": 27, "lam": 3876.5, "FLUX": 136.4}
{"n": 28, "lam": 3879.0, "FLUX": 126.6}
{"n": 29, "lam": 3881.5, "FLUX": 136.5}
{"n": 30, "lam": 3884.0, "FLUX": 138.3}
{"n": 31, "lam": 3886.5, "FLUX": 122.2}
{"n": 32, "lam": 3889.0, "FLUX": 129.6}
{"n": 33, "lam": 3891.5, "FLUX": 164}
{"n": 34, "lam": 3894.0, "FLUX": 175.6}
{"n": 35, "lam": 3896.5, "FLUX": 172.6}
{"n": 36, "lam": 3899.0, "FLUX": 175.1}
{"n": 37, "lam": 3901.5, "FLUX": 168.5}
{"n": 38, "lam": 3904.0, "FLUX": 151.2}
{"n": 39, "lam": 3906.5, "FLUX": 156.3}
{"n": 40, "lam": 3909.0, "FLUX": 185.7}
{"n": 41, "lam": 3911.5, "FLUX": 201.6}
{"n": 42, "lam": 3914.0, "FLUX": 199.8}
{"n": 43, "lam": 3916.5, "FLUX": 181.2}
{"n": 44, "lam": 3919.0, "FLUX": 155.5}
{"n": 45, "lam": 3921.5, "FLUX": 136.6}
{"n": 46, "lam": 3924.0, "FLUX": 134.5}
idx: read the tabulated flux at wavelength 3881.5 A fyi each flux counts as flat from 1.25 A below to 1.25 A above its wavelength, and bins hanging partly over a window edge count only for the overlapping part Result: 136.5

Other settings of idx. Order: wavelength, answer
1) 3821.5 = 104.9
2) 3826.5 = 78.17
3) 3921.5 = 136.6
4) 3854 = 145.9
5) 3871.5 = 130.9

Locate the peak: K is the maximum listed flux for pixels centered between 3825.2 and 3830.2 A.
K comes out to 83.2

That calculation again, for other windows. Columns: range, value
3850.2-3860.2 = 152.7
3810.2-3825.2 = 184.2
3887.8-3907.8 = 175.6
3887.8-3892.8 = 164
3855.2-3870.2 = 150.5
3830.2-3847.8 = 164.6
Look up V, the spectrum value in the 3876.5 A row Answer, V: 136.4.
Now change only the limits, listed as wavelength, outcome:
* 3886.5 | 122.2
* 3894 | 175.6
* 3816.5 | 121.8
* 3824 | 91.97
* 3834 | 87.93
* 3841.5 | 108.8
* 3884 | 138.3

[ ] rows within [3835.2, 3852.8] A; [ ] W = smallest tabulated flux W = 88.54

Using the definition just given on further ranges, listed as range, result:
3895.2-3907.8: 151.2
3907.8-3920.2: 155.5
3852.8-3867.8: 105.4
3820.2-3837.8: 78.17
